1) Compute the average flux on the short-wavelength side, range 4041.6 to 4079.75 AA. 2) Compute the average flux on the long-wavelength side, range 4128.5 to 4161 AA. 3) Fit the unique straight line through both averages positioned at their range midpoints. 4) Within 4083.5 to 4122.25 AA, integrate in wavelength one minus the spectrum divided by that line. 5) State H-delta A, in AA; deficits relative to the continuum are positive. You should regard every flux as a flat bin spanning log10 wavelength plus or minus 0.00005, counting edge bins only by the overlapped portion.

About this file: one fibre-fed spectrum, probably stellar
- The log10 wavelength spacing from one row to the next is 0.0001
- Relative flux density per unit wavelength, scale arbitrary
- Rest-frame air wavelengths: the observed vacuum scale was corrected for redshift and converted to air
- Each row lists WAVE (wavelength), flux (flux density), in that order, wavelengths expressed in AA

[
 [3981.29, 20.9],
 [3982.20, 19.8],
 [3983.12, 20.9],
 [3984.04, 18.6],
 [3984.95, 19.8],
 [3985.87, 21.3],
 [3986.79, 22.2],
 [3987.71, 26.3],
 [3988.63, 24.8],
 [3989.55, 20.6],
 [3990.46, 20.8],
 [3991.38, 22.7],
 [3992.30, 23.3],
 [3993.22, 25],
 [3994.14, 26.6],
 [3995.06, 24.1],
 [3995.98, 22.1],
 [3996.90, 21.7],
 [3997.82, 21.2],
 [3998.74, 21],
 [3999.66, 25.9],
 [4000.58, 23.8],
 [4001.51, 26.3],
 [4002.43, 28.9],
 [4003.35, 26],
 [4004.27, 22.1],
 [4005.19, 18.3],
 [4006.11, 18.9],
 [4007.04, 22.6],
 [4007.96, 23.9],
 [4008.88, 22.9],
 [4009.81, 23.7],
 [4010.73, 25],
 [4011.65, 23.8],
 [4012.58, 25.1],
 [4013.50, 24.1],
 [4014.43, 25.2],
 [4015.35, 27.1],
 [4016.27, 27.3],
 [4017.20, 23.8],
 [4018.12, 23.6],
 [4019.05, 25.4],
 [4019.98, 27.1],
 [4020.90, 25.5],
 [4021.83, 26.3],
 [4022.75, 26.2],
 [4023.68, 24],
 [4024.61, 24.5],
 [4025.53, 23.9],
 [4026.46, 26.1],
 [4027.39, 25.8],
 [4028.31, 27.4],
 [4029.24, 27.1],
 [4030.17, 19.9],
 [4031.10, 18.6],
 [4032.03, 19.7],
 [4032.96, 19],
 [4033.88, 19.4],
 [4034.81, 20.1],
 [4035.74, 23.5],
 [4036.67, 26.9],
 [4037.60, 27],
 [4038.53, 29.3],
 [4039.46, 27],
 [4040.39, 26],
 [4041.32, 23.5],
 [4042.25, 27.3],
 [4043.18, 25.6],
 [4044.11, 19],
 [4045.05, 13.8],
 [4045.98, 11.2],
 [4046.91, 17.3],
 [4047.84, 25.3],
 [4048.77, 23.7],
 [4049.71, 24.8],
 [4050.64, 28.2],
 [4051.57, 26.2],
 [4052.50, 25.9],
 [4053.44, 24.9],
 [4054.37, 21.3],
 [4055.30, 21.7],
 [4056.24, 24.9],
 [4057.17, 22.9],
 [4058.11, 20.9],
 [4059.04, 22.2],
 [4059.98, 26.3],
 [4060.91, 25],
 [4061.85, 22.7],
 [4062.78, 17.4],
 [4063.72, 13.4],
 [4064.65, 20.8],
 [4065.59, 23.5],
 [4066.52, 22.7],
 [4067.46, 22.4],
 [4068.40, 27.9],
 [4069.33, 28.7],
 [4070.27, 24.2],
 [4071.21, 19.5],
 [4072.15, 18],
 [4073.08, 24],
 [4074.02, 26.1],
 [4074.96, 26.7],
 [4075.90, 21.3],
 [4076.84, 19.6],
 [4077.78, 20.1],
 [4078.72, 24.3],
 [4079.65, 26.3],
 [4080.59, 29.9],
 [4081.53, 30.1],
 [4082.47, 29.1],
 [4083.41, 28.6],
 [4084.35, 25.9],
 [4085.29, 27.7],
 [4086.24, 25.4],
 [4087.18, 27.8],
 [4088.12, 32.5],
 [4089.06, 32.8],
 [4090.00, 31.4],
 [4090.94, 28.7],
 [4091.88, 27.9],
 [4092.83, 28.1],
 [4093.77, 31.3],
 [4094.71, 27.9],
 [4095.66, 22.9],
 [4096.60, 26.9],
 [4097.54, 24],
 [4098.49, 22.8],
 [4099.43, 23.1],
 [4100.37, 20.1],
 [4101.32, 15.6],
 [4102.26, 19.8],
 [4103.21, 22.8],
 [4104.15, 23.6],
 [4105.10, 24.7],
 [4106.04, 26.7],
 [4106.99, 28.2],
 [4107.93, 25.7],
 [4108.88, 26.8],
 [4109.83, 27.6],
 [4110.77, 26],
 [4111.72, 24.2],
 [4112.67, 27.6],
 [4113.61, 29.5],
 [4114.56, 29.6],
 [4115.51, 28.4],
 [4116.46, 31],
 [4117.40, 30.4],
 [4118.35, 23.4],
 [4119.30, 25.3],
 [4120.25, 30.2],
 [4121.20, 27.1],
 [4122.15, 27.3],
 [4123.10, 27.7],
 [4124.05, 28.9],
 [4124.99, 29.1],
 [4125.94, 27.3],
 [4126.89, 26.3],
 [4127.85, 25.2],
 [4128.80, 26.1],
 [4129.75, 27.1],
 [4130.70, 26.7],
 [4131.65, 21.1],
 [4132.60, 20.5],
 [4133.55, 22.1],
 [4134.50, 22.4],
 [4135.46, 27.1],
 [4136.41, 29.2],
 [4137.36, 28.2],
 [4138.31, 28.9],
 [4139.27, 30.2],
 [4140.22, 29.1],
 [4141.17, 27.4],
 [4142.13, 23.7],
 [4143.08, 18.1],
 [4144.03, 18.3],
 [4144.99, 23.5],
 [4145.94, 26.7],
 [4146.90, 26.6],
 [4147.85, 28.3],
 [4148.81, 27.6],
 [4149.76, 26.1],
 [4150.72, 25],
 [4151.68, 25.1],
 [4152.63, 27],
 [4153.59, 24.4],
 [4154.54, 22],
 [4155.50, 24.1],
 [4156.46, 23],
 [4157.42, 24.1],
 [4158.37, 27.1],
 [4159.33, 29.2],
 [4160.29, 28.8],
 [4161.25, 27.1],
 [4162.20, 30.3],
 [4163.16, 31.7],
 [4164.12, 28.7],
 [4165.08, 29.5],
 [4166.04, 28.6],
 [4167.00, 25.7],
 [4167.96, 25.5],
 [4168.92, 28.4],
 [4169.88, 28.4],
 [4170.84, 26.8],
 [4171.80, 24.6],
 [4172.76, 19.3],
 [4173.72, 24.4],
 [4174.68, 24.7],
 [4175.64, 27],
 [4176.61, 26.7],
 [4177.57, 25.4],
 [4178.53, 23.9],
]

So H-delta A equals -4.1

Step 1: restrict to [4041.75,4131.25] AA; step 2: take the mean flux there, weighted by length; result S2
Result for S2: 25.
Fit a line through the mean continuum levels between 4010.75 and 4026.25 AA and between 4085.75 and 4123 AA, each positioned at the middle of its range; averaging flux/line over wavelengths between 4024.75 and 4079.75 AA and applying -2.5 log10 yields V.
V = 0.121 mag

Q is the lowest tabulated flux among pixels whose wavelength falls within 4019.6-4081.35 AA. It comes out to 11.2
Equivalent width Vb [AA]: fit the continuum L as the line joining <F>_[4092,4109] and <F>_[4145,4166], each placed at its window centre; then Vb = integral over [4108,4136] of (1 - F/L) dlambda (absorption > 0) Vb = -1.4 AA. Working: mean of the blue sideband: 24.5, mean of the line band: 26.6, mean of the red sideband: 26.7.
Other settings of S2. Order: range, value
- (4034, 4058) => 23.4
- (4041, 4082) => 23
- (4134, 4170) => 26.4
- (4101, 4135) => 25.9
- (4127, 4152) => 25.4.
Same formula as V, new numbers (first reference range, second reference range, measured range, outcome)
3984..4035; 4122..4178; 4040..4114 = 0.02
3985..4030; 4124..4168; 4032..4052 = 0.08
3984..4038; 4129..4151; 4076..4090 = -0.11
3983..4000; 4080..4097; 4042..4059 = 0.17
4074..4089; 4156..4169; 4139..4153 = 0.08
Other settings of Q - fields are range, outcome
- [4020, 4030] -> 23.9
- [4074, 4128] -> 15.6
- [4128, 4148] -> 18.1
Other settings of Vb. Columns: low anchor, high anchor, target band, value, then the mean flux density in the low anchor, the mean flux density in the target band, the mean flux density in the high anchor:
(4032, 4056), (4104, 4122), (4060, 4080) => 1.6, 23.1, 22.7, 27.2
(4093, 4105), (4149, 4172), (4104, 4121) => -2.1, 23.6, 27.2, 26.8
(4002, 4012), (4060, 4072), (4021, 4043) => -1.4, 23.3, 24.3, 22.4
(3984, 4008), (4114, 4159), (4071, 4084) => 0.1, 23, 24.7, 26.1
